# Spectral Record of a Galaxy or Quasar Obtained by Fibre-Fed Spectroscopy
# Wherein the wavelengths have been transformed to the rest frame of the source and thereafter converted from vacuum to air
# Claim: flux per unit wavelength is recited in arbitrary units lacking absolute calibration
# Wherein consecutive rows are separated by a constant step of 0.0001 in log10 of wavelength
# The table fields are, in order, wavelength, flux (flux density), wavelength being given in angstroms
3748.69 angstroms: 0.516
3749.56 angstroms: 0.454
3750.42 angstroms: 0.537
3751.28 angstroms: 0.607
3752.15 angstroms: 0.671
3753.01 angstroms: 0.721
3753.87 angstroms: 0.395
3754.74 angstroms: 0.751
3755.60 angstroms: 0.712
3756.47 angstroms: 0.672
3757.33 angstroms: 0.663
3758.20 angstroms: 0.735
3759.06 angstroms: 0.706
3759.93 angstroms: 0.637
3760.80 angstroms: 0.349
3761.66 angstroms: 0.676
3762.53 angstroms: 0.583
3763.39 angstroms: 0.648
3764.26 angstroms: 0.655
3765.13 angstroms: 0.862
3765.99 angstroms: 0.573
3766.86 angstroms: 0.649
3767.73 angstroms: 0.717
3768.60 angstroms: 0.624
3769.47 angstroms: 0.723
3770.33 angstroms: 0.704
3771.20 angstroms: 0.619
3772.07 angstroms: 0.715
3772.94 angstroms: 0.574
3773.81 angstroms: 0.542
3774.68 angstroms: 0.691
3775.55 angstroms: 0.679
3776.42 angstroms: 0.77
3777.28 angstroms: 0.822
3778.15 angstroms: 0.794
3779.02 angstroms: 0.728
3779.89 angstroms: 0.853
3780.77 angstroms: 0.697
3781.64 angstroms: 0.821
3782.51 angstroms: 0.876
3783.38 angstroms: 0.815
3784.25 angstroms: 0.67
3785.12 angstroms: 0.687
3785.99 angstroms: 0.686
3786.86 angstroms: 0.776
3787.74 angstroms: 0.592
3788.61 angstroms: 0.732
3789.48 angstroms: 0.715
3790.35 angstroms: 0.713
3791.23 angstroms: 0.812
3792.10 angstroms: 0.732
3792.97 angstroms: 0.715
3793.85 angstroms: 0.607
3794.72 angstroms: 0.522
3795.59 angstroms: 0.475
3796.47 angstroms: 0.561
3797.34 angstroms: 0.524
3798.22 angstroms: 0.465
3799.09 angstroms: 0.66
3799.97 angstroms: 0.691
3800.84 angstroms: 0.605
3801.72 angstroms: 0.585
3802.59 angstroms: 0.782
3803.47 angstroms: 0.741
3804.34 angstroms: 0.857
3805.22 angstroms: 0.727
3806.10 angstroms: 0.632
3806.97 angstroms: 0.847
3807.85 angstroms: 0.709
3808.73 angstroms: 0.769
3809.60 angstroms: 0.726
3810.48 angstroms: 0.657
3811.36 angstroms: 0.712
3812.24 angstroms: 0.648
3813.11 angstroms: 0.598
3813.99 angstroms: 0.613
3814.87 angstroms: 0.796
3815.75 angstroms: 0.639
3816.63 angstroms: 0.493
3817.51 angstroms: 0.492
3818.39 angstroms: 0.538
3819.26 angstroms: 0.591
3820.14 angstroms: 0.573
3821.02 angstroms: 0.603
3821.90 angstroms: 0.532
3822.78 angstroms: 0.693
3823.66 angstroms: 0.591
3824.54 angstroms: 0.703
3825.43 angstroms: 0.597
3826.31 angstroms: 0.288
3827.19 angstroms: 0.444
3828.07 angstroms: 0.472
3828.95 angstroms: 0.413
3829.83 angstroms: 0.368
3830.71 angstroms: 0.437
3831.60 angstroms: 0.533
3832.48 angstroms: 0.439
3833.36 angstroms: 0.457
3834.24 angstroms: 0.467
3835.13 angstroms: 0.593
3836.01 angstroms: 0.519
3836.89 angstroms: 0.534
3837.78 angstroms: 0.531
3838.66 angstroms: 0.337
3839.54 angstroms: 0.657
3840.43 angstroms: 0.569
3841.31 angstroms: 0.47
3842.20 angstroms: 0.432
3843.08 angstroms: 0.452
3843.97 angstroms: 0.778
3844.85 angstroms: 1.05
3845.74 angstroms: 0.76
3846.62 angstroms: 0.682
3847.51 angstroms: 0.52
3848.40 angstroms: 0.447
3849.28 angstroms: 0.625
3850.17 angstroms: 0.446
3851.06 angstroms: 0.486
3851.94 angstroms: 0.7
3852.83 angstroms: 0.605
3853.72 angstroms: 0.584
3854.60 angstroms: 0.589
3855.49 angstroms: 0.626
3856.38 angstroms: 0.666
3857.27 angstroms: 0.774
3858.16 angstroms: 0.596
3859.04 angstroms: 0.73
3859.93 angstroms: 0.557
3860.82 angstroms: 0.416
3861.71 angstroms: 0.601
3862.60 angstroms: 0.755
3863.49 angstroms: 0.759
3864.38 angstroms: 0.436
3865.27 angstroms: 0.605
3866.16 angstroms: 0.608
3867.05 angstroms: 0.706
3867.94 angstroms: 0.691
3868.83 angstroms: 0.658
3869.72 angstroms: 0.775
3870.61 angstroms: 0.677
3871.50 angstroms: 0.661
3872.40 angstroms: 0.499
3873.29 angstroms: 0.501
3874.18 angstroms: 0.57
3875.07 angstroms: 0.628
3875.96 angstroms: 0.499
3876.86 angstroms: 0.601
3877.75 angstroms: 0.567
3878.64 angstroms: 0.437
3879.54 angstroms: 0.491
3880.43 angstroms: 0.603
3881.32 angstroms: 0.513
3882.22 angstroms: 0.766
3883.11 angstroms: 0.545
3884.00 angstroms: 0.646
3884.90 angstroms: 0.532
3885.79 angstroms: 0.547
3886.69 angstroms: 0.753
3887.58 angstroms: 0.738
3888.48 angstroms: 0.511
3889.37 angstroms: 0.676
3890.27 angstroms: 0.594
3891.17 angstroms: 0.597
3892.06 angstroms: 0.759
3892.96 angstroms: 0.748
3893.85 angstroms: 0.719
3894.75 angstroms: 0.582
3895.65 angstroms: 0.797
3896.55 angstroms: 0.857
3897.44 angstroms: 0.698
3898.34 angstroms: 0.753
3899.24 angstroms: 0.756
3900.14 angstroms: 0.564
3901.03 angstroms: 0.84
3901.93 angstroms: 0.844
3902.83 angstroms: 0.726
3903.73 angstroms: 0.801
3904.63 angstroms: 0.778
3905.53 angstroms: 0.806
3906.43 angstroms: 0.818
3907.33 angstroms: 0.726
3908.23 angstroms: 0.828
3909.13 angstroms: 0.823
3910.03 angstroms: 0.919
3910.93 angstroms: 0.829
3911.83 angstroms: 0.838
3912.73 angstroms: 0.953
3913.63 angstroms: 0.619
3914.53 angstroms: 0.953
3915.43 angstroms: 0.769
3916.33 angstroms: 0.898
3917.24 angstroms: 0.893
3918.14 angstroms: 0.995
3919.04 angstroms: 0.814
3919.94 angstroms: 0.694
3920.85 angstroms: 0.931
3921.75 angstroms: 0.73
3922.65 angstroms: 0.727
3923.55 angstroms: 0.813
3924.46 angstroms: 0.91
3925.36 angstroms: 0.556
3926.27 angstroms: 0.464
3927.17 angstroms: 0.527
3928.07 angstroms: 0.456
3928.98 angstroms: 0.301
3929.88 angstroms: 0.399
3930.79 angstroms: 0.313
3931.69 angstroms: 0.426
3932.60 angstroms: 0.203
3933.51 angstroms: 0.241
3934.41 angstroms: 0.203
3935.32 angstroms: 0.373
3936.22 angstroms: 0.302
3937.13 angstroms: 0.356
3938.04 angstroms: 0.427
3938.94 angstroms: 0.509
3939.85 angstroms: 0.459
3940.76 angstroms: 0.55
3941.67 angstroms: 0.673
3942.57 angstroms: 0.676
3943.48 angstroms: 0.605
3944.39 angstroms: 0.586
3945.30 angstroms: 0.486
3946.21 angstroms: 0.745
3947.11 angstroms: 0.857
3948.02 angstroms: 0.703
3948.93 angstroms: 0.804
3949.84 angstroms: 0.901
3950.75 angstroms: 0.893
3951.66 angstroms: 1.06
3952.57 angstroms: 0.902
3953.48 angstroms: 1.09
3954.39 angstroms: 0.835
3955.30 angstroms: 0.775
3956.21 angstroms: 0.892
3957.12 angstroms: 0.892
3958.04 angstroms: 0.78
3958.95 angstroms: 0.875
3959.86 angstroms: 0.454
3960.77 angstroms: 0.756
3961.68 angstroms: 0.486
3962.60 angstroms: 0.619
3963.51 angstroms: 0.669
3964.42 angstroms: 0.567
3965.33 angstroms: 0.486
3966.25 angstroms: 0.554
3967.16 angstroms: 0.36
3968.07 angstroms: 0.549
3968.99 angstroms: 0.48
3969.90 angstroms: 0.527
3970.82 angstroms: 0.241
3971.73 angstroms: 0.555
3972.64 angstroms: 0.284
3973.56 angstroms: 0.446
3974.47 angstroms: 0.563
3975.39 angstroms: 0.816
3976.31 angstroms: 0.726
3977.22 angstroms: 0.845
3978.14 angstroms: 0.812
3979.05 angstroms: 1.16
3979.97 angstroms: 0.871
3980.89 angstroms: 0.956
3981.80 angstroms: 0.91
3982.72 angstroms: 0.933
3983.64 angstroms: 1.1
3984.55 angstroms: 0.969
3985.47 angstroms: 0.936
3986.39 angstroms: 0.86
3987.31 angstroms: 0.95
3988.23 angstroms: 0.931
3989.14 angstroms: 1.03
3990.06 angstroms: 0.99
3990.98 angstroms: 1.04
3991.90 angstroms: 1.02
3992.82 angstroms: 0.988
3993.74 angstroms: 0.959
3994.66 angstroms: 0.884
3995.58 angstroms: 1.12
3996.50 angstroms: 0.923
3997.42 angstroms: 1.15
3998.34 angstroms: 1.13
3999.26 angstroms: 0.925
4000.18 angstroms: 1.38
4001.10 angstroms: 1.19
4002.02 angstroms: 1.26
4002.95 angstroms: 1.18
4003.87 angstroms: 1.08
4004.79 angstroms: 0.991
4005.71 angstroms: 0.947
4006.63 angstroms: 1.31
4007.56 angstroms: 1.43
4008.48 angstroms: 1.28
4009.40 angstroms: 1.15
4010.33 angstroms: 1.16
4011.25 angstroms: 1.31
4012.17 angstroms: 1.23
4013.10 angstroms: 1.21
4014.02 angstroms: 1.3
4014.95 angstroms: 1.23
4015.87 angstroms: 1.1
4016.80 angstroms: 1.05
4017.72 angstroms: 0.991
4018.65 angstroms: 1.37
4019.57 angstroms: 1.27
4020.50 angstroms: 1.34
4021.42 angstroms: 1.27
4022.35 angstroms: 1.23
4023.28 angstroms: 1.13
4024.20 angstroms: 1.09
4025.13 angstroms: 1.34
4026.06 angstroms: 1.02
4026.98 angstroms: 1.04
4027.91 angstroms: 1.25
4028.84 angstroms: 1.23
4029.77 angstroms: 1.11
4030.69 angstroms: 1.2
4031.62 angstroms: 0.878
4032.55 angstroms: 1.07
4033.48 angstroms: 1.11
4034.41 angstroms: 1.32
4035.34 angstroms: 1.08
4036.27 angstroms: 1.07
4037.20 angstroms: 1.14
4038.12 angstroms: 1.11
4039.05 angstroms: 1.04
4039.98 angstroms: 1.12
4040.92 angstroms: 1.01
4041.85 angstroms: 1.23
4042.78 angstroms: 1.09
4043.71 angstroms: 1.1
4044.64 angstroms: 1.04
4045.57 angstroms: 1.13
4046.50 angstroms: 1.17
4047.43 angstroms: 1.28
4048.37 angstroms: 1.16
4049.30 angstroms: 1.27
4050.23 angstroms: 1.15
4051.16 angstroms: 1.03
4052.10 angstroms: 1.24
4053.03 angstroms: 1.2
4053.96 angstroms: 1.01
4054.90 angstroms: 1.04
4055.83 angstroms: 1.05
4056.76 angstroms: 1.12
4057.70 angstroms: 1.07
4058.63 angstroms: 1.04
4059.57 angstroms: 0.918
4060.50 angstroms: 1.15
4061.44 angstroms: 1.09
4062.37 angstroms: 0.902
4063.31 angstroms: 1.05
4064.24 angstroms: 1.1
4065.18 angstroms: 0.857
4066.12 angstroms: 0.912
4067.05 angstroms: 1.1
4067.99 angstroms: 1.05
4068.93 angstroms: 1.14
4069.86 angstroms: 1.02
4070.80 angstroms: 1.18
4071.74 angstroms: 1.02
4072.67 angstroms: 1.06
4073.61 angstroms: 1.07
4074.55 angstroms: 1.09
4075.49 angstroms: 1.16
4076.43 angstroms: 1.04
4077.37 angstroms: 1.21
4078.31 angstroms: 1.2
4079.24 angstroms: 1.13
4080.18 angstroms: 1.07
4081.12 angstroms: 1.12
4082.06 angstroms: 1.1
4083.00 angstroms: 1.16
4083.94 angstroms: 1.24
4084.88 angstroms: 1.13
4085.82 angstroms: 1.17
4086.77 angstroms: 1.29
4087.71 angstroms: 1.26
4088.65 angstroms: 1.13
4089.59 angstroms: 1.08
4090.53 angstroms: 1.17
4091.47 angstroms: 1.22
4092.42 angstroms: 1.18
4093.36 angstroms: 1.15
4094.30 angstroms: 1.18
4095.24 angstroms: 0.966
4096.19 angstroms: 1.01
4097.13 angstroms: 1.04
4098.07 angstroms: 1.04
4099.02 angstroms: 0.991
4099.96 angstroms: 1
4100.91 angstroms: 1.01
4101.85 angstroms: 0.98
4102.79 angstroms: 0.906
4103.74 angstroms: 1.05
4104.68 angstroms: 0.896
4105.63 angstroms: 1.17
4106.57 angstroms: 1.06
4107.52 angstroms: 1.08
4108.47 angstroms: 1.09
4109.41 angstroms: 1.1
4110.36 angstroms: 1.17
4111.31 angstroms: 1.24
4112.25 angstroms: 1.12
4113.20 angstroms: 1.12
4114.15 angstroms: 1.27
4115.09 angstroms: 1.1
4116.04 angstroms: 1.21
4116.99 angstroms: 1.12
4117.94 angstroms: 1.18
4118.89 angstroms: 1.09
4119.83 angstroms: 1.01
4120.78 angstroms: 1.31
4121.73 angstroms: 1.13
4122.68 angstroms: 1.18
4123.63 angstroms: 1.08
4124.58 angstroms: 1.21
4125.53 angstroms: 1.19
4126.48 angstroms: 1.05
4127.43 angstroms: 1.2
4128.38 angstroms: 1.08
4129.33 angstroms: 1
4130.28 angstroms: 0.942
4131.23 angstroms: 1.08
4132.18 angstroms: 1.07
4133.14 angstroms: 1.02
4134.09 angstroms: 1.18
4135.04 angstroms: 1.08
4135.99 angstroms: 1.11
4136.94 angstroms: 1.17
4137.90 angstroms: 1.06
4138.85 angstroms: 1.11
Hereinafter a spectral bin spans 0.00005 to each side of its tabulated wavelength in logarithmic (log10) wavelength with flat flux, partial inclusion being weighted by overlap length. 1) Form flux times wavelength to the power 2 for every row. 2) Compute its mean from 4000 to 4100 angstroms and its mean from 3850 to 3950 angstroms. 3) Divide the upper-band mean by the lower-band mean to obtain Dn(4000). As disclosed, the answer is 1.9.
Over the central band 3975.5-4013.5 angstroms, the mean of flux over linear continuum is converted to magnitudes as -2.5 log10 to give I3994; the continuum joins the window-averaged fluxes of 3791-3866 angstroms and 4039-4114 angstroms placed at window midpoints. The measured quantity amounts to -0.13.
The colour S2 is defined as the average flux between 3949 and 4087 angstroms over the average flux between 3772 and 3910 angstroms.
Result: 1.59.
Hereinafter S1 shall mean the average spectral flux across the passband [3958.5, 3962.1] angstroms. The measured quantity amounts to 0.645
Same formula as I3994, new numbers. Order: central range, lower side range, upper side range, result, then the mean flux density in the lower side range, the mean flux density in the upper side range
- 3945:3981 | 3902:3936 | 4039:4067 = 0.146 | 0.676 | 1.09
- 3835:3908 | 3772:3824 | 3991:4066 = 0.276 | 0.674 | 1.13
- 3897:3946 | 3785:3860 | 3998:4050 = 0.317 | 0.608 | 1.16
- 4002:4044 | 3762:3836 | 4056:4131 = -0.176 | 0.642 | 1.1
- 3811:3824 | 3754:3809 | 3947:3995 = 0.159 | 0.684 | 0.783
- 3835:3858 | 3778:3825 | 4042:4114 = 0.243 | 0.673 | 1.1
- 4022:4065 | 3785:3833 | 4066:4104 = -0.086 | 0.619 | 1.1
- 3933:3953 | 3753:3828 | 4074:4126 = 0.420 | 0.66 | 1.12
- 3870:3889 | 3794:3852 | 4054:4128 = 0.184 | 0.588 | 1.1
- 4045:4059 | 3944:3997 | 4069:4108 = -0.133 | 0.784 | 1.1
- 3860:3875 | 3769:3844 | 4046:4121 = 0.182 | 0.627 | 1.1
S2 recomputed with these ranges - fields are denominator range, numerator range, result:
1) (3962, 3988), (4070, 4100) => 1.59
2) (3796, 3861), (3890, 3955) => 1.16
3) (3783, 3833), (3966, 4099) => 1.69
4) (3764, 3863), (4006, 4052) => 1.85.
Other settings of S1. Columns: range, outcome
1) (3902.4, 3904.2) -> 0.763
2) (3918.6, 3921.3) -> 0.812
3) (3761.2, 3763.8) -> 0.634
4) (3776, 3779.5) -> 0.782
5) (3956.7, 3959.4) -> 0.846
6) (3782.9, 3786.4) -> 0.718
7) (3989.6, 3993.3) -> 1.01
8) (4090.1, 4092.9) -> 1.19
